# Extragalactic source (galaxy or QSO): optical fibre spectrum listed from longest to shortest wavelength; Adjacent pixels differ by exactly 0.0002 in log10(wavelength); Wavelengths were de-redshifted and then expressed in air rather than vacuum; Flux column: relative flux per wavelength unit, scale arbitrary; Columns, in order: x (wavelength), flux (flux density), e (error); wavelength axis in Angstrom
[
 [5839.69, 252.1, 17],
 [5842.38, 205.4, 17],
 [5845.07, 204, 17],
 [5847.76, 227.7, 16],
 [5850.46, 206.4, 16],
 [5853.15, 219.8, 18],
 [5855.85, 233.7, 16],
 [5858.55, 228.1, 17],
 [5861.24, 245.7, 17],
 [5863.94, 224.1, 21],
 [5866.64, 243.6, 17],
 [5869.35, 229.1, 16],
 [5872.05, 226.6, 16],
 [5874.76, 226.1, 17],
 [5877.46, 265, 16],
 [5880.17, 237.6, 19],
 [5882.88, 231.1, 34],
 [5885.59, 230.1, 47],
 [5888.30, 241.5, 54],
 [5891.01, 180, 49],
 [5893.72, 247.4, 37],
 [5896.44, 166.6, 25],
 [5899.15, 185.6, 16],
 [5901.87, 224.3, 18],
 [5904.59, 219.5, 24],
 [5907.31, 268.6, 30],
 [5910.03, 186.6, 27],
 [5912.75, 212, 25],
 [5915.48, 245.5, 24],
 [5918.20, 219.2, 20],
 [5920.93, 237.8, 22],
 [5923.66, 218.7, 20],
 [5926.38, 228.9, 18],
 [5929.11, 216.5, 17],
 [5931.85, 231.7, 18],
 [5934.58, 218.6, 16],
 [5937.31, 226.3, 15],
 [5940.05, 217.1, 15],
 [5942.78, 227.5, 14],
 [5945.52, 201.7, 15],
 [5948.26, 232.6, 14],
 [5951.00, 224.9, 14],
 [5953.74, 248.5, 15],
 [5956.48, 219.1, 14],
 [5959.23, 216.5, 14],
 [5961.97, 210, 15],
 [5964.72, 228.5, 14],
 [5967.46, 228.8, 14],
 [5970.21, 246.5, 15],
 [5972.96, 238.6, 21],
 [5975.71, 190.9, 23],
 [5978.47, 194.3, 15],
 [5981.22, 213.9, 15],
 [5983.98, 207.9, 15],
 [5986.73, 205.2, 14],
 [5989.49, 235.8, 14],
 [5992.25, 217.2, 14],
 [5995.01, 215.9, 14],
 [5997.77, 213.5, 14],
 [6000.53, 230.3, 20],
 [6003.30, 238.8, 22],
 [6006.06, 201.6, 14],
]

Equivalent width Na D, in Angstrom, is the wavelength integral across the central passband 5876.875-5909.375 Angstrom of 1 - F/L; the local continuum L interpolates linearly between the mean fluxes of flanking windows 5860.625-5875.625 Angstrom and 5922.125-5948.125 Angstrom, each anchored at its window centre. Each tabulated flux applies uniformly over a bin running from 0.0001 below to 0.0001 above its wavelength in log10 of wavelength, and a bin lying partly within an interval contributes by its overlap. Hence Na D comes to 0.7 Angstrom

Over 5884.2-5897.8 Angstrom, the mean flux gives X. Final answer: 213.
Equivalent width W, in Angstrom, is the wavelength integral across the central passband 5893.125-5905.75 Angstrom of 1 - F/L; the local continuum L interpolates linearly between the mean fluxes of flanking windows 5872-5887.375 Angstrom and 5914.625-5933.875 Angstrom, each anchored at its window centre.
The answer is 1.4 Angstrom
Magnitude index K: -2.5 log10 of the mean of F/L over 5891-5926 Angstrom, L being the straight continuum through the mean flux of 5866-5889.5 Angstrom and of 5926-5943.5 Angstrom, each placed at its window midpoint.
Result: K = 0.05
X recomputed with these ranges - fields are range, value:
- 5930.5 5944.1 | 224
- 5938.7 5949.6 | 220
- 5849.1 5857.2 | 220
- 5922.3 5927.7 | 224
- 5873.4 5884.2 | 240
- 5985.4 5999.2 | 218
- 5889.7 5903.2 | 201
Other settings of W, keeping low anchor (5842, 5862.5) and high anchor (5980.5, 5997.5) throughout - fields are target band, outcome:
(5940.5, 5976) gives -1.3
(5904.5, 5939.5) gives -1.0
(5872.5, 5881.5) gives -0.8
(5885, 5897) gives 0.3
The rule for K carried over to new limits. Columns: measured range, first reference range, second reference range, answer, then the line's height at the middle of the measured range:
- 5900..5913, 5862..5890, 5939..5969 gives 0.043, 230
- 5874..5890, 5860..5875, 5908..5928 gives -0.037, 230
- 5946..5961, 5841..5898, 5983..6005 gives -0.021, 222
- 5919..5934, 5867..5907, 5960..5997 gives -0.023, 221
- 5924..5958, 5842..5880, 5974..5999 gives -0.035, 217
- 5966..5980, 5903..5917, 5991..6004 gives 0.018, 223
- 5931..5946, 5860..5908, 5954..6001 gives 0.004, 222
